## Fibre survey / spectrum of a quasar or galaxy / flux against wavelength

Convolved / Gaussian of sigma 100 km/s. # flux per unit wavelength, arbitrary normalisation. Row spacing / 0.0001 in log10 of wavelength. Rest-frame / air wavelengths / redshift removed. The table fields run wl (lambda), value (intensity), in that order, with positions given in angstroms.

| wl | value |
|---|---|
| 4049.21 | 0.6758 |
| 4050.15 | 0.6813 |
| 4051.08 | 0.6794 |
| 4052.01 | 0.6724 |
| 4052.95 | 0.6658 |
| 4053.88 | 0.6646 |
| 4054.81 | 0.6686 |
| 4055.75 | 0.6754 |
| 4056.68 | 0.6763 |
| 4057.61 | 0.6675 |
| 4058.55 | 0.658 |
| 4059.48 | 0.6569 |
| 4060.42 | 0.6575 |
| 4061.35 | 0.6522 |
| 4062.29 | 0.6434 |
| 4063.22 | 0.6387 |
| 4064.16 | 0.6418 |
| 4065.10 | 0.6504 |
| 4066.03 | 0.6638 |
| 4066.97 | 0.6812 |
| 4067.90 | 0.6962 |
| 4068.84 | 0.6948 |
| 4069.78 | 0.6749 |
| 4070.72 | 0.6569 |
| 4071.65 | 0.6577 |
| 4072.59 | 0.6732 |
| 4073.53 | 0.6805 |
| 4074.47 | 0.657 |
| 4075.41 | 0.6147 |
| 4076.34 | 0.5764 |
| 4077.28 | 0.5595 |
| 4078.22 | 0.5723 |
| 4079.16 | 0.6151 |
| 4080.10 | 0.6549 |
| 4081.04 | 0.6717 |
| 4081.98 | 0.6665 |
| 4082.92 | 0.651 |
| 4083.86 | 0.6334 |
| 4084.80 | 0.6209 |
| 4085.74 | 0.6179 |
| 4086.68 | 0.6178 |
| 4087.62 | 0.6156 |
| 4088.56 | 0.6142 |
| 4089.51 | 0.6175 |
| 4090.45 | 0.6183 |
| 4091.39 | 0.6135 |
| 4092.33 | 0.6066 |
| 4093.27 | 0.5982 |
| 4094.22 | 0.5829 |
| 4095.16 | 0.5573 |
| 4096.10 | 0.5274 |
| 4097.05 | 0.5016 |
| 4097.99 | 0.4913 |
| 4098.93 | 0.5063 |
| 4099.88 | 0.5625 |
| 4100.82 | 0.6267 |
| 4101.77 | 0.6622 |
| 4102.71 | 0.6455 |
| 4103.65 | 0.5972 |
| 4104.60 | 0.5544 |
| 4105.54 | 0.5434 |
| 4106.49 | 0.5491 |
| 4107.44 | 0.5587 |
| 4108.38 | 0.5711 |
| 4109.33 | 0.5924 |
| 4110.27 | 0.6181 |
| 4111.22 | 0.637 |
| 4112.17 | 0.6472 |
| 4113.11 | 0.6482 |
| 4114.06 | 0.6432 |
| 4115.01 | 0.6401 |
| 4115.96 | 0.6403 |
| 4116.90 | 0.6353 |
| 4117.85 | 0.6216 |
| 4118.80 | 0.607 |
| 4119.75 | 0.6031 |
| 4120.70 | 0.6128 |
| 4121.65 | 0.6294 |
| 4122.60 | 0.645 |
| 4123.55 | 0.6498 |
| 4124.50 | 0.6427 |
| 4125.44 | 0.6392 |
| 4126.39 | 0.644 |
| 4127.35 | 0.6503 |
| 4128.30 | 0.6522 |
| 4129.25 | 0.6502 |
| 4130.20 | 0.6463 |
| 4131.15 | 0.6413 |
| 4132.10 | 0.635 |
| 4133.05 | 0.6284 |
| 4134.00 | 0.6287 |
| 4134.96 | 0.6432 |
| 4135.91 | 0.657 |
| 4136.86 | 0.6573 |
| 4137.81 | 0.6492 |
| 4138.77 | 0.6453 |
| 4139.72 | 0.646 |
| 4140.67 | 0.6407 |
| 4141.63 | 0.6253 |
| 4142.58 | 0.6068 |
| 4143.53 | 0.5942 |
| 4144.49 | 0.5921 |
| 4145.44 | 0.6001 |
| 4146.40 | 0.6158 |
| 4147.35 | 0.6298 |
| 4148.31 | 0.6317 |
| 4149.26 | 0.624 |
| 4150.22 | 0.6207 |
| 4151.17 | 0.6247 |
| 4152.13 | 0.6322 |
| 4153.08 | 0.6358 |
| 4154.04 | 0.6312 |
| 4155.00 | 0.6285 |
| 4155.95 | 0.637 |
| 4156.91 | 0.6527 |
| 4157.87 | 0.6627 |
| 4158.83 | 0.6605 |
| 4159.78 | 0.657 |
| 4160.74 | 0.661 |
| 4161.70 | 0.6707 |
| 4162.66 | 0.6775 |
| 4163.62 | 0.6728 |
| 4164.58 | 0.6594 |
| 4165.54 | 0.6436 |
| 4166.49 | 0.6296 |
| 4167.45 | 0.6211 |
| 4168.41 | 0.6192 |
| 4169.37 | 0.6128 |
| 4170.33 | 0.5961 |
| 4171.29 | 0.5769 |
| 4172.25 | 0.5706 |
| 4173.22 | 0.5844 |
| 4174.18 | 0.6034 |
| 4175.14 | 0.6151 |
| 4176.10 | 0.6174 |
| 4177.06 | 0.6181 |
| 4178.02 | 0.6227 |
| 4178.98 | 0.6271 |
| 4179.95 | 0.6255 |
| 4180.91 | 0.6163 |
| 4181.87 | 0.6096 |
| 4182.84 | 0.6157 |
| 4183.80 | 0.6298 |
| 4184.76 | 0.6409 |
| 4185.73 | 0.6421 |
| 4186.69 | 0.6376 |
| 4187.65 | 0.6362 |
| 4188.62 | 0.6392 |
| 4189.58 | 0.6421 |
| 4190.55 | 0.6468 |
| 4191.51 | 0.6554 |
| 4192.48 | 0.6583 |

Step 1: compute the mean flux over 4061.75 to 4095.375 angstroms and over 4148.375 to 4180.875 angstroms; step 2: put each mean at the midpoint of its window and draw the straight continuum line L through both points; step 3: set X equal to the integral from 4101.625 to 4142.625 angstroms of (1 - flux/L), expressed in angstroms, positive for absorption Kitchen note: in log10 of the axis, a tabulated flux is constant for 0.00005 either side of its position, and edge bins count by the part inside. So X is 0.3 angstroms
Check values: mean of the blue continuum 0.634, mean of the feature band 0.627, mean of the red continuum 0.63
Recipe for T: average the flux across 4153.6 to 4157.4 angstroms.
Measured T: 0.637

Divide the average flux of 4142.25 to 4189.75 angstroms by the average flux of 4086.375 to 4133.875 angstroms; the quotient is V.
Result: 1.0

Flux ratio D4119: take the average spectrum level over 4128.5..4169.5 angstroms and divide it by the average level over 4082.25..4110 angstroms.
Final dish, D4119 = 1.1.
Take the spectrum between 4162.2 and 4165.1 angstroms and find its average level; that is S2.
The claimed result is 0.669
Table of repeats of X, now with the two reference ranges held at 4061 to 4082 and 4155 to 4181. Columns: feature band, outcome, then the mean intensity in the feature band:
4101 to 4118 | 0.77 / 0.612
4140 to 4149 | 0.26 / 0.616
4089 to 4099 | 1.17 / 0.568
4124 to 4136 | -0.11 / 0.643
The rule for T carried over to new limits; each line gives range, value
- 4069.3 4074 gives 0.668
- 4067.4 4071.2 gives 0.681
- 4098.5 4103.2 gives 0.602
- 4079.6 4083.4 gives 0.66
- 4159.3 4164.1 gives 0.668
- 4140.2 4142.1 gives 0.631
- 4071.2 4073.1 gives 0.664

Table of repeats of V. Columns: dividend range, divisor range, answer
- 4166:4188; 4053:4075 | 0.93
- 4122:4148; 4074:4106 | 1.06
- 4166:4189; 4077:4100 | 1.03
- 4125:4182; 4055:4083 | 0.97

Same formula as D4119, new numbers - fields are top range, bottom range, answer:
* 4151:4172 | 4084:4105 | 1.08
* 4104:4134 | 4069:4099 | 1.02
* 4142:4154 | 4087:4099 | 1.07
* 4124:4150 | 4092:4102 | 1.13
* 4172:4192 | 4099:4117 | 1.03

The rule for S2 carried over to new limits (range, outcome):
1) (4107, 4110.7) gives 0.586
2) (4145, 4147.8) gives 0.615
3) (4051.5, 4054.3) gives 0.668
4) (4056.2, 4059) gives 0.668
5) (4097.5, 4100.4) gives 0.523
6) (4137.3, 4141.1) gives 0.646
